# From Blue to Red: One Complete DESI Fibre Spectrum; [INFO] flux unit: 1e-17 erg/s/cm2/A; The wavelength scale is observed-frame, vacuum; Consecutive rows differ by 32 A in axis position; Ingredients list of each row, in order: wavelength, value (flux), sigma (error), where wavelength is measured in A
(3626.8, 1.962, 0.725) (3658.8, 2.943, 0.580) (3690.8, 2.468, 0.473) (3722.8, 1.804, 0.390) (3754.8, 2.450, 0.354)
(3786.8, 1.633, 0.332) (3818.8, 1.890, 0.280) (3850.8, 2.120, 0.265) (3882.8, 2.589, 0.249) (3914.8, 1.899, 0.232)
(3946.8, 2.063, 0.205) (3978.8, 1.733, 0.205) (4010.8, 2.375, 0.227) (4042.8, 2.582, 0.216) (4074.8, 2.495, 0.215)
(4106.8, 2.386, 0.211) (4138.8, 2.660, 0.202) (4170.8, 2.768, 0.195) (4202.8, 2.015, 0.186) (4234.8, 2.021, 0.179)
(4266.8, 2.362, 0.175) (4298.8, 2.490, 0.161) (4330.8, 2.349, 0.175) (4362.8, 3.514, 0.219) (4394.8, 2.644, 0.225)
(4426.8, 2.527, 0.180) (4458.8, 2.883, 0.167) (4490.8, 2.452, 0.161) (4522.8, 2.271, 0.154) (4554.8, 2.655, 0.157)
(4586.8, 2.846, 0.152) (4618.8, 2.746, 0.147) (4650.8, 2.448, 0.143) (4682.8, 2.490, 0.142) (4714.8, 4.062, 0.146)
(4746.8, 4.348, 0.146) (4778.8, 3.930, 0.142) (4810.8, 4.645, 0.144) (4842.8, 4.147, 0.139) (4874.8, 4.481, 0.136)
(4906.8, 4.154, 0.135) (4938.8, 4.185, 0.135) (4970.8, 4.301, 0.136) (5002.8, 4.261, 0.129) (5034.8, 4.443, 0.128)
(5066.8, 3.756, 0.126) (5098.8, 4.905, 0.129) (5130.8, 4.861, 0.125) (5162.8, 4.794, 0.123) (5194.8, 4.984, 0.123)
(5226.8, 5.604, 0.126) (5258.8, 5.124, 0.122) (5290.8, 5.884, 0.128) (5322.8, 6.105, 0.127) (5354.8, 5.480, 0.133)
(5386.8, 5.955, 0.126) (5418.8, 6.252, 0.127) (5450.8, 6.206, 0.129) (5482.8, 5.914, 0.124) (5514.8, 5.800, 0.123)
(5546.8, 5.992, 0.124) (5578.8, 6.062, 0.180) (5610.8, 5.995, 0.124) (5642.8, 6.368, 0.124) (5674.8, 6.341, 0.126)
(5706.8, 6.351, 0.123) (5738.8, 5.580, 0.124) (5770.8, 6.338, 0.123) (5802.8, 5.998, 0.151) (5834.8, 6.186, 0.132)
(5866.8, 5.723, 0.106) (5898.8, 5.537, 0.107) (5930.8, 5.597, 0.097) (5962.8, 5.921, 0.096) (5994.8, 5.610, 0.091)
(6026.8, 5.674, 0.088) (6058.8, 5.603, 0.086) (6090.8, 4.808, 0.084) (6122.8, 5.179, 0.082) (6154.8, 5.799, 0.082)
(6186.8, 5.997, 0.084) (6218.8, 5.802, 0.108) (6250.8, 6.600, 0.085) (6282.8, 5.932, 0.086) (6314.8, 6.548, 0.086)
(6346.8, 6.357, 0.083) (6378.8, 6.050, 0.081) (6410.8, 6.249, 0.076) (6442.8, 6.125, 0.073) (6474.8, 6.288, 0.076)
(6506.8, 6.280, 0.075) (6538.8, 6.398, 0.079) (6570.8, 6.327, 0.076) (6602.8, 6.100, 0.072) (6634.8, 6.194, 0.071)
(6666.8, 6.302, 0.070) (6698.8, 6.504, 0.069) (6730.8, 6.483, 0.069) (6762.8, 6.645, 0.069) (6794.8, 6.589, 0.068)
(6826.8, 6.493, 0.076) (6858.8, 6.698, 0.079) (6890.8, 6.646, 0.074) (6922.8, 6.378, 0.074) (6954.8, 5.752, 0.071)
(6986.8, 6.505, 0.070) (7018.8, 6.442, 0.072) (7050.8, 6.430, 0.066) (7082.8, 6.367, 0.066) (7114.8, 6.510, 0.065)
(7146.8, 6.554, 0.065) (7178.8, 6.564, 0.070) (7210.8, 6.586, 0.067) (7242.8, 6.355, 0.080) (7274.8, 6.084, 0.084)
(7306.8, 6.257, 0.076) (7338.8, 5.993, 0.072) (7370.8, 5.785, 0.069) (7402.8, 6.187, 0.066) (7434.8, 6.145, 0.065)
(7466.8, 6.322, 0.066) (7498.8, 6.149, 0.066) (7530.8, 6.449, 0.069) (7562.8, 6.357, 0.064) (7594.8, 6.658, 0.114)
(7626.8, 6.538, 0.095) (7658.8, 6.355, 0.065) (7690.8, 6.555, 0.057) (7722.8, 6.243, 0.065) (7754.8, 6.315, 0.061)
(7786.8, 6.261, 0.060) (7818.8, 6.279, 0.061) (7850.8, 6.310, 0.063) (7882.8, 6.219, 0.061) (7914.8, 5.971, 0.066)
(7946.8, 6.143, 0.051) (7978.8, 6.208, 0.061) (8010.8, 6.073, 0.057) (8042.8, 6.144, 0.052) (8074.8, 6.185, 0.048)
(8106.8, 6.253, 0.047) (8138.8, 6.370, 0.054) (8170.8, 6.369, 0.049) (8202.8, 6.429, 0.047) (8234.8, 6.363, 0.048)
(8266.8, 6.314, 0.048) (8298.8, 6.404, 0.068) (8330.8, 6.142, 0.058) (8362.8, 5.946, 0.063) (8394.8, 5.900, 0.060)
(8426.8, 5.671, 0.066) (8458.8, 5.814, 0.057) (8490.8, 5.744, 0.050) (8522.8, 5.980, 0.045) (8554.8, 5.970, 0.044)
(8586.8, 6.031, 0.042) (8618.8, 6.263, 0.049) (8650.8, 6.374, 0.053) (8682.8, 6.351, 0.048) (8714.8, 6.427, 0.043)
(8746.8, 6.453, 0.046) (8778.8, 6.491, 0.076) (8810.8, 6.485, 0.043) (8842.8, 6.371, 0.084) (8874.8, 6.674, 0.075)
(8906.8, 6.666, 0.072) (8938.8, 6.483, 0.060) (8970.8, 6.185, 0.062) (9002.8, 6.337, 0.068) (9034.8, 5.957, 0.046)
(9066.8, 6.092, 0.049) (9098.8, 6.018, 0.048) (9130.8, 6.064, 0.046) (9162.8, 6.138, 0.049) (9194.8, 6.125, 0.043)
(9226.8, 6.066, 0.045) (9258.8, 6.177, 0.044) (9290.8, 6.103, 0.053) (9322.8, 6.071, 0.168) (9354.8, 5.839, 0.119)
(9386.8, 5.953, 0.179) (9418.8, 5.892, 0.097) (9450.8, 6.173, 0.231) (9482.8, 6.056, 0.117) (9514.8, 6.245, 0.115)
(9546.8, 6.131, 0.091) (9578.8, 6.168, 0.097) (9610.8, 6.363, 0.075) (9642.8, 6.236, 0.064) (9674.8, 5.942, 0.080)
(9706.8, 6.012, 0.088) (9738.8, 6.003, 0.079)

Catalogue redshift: 0.178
